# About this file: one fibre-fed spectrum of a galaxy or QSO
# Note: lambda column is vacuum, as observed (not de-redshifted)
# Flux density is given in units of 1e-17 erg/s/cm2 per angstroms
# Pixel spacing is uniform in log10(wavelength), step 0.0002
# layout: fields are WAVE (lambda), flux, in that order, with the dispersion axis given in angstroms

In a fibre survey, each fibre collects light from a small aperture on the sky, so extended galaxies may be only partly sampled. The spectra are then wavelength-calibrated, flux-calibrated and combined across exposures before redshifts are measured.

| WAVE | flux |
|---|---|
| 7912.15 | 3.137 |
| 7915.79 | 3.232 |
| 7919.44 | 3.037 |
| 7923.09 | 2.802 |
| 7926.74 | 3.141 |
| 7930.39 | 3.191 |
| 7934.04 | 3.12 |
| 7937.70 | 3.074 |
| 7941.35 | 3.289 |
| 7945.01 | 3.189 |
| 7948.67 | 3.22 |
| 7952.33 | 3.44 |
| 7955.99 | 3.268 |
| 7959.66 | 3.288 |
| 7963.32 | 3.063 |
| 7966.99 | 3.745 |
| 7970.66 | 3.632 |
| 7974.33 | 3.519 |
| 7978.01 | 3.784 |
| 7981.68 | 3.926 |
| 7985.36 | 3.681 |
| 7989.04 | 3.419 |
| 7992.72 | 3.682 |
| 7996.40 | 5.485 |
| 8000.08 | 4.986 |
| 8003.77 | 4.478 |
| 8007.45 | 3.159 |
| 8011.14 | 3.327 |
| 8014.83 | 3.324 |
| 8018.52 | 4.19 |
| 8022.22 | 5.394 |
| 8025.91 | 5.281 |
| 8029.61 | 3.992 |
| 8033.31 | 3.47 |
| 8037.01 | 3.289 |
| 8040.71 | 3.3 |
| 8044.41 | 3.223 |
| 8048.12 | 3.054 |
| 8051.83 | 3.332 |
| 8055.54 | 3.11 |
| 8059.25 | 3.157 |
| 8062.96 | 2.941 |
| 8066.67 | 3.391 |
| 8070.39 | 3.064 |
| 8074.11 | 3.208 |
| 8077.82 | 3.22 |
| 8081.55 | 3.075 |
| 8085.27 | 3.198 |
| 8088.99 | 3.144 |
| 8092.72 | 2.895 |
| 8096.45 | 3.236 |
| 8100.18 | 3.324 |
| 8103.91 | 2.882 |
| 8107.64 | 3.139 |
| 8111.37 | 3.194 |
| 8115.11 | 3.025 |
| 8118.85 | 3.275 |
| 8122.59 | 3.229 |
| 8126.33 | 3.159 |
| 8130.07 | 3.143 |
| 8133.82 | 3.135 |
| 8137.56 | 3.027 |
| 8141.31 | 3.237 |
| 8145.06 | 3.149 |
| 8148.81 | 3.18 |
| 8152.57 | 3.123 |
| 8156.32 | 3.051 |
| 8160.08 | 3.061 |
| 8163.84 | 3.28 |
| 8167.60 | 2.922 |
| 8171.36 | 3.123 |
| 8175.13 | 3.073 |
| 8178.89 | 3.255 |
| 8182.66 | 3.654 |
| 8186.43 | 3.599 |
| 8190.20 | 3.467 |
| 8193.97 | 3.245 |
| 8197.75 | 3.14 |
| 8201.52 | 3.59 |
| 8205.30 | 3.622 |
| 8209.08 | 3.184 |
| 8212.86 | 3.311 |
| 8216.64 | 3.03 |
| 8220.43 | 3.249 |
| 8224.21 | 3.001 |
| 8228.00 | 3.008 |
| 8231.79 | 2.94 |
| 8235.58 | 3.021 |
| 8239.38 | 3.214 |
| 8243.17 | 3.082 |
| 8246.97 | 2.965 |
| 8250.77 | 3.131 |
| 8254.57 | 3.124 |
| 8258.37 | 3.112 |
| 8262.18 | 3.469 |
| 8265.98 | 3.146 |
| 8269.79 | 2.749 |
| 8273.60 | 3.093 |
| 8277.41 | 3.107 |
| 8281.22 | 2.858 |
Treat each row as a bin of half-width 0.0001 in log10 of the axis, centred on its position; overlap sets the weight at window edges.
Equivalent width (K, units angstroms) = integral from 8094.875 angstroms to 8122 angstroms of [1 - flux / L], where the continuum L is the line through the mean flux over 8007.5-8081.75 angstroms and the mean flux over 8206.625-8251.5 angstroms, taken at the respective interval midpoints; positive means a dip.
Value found 1.7 angstroms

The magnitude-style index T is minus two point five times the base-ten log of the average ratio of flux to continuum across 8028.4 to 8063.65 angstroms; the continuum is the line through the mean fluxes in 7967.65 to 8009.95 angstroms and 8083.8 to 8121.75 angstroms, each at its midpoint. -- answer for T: 0.08 mag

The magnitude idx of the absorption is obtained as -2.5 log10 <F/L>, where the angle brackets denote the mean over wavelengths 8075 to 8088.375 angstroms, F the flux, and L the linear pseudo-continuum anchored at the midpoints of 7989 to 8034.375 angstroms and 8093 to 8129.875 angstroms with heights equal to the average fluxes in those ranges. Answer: 0.10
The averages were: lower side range 4.21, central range 3.17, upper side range 3.15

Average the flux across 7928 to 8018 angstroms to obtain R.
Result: 3.6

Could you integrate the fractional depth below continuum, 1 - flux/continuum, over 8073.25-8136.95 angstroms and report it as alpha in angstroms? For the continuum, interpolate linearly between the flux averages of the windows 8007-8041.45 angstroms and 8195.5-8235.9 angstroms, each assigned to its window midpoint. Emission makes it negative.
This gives 8.30 angstroms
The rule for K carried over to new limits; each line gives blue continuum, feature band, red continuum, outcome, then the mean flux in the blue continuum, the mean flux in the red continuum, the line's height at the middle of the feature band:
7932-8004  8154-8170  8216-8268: 0.90 angstroms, 3.65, 3.11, 3.26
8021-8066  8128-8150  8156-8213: 1.60 angstroms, 3.6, 3.29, 3.39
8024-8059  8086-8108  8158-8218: 2.18 angstroms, 3.55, 3.29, 3.45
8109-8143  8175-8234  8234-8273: -2.91 angstroms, 3.16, 3.1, 3.12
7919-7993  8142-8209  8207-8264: -1.92 angstroms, 3.36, 3.12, 3.17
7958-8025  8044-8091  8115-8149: 4.64 angstroms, 3.92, 3.16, 3.51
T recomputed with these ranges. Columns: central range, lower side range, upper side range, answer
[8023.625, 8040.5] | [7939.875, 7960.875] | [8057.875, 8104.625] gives -0.24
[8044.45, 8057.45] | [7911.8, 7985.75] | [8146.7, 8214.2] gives 0.04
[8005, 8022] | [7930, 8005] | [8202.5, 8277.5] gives -0.05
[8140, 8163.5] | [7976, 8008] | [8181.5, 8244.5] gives 0.11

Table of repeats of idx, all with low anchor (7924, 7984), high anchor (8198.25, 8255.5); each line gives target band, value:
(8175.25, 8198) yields -0.06 mag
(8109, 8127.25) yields 0.02 mag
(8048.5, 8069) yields 0.04 mag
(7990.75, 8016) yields -0.22 mag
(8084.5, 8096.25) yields 0.06 mag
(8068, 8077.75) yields 0.04 mag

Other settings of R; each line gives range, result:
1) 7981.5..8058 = 3.85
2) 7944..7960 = 3.28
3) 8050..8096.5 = 3.15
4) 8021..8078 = 3.51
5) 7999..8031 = 4.22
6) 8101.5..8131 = 3.13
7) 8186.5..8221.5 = 3.33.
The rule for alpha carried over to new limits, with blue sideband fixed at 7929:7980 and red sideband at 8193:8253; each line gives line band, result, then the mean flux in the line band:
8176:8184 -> -0.5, 3.39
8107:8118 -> 0.4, 3.13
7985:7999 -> -3.5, 4.16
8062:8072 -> 0.4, 3.15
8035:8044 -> 0.0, 3.29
